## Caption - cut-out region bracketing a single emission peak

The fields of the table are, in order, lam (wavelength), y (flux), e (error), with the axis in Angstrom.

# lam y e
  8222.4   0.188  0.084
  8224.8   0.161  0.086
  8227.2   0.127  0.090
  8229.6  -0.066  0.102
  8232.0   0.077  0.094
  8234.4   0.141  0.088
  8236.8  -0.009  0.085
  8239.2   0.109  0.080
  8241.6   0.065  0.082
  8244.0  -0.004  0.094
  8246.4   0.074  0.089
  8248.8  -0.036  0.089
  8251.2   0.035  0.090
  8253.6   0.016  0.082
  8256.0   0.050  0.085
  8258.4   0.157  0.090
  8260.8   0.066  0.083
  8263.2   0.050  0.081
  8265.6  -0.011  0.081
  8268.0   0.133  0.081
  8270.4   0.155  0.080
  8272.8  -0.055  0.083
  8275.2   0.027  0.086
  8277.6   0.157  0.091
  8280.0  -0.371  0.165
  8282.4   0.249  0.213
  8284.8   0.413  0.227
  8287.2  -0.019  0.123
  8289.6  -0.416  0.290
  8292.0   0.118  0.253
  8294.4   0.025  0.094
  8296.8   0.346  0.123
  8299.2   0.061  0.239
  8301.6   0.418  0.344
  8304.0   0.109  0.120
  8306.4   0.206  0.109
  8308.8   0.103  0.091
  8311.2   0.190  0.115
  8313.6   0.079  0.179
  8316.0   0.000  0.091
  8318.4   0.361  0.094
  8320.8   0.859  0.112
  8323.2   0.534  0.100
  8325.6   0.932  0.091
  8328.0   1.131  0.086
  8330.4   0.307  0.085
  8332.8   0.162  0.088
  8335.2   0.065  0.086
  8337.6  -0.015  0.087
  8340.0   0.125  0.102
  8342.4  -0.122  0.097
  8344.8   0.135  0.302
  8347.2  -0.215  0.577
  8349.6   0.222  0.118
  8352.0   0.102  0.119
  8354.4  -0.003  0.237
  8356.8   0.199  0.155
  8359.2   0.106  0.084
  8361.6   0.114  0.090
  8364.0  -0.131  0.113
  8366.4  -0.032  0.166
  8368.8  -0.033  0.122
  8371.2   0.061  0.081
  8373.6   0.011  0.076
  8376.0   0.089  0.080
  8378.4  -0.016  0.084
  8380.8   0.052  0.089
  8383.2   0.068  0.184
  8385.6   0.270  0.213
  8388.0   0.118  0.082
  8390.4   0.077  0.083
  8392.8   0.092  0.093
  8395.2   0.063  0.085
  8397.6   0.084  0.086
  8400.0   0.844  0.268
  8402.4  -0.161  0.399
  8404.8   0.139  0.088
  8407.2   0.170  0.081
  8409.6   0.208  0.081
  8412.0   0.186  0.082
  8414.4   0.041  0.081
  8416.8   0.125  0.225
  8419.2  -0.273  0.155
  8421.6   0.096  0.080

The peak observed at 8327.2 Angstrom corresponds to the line [O II]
